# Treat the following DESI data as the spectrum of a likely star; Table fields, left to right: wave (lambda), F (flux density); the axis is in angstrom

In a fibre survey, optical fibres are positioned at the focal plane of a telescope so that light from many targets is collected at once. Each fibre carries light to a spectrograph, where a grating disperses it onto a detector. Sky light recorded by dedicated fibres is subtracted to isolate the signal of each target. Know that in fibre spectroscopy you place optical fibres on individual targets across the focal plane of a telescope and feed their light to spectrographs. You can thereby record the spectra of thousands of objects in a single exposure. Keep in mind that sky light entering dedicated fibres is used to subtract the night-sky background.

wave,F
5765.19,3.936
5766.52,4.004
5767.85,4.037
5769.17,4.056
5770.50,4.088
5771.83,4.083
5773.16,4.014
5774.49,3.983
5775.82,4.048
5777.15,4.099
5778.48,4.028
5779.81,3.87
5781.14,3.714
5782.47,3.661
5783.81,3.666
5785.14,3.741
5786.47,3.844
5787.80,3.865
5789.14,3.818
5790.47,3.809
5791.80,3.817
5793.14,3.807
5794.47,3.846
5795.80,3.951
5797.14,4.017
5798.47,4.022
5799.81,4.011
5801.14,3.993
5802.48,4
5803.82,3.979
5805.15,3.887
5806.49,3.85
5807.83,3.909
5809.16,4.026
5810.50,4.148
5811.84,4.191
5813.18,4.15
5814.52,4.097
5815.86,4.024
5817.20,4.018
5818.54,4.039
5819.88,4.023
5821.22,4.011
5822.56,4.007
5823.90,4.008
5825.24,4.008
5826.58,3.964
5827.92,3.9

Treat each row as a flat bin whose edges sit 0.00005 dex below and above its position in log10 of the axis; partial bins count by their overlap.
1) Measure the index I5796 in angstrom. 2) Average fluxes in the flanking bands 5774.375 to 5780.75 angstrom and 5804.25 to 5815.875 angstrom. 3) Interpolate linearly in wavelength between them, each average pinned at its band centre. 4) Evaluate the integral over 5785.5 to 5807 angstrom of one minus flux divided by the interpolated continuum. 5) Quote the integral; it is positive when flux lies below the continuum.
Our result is 0.6 angstrom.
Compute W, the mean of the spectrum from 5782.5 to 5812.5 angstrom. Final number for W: 3.91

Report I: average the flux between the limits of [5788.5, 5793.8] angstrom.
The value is 3.81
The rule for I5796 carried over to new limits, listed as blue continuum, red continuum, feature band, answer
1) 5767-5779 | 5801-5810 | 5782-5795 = 0.7 angstrom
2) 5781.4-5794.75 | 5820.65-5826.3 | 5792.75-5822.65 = -0.7 angstrom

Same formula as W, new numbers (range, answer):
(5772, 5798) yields 3.88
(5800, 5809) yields 3.95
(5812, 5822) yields 4.06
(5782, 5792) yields 3.78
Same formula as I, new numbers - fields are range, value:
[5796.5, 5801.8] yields 4.02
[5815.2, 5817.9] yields 4.02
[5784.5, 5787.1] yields 3.8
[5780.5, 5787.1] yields 3.72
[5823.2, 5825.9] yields 4.01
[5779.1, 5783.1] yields 3.76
